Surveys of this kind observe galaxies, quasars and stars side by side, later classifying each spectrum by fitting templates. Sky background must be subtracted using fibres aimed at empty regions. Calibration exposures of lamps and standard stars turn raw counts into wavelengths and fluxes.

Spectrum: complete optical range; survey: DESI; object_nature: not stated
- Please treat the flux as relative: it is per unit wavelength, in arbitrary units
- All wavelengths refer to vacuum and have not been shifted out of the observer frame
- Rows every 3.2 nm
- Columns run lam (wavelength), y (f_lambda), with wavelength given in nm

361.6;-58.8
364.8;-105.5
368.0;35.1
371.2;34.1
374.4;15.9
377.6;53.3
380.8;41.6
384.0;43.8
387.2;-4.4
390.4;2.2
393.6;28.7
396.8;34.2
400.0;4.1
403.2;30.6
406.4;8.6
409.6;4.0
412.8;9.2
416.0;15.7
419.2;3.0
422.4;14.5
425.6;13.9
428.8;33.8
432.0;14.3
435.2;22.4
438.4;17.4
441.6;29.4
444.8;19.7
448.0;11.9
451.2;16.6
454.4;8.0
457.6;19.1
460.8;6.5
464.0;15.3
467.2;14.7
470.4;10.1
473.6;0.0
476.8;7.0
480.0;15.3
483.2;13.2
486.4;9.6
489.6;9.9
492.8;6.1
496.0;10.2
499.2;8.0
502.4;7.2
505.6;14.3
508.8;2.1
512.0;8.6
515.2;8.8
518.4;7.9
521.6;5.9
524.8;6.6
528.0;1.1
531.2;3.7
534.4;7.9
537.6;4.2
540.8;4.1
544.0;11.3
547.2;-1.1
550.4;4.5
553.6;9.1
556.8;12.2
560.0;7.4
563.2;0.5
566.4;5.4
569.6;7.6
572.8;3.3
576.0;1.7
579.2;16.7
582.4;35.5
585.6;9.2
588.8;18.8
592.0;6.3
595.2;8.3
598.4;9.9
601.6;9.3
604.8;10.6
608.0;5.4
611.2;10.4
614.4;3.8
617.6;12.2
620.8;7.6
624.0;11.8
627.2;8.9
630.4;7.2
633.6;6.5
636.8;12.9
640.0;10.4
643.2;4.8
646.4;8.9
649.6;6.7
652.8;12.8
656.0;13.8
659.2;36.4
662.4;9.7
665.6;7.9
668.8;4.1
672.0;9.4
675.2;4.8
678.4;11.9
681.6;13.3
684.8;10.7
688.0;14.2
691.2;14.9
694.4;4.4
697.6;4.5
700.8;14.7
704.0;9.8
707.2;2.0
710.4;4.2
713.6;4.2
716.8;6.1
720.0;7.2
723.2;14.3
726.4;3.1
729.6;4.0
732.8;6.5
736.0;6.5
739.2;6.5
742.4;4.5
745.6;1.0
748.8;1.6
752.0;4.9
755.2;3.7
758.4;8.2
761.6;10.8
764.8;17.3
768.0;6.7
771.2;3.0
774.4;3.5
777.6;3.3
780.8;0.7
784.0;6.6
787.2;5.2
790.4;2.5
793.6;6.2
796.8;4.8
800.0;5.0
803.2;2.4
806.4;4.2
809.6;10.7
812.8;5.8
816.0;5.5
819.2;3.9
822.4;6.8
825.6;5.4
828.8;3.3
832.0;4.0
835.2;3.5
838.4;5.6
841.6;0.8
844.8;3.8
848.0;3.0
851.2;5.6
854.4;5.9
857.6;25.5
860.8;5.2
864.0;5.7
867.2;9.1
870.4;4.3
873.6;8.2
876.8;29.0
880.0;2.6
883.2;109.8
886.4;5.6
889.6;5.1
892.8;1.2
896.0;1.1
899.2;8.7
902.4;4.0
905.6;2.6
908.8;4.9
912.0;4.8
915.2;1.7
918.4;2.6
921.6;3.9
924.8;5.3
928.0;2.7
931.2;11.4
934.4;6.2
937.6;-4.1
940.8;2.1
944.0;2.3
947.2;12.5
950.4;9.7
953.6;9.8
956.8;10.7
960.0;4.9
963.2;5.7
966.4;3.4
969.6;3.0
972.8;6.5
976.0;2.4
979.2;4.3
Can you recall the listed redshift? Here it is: 0.76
